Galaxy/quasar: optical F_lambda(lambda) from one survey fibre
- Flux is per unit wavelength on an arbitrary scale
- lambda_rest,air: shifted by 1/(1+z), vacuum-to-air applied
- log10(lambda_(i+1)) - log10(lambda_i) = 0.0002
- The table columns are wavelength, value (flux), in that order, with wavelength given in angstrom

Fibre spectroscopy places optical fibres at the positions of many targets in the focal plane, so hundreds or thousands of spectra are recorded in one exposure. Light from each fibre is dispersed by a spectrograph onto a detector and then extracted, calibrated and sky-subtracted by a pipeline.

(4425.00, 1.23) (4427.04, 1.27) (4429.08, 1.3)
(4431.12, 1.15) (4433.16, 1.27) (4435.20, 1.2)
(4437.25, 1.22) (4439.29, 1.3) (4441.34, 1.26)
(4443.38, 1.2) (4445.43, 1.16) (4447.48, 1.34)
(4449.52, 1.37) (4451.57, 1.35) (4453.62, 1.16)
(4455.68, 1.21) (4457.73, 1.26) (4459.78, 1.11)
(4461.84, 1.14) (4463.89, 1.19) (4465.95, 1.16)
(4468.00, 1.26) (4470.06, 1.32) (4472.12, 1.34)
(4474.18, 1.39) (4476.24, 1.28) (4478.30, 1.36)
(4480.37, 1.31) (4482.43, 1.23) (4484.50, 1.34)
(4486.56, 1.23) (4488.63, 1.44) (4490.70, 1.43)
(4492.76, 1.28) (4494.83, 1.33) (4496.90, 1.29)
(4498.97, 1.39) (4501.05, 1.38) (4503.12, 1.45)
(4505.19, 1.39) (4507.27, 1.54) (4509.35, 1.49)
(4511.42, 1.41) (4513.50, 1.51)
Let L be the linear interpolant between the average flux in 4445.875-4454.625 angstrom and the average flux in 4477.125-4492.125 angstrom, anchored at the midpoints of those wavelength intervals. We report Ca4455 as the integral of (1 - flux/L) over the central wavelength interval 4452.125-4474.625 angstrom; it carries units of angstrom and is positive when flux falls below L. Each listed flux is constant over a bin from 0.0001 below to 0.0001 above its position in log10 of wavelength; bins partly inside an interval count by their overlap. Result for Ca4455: 1.4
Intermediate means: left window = 1.3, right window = 1.33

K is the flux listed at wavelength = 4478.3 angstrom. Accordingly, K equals 1.36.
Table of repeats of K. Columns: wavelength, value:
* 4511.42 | 1.41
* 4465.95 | 1.16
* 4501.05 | 1.38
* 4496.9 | 1.29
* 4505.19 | 1.39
